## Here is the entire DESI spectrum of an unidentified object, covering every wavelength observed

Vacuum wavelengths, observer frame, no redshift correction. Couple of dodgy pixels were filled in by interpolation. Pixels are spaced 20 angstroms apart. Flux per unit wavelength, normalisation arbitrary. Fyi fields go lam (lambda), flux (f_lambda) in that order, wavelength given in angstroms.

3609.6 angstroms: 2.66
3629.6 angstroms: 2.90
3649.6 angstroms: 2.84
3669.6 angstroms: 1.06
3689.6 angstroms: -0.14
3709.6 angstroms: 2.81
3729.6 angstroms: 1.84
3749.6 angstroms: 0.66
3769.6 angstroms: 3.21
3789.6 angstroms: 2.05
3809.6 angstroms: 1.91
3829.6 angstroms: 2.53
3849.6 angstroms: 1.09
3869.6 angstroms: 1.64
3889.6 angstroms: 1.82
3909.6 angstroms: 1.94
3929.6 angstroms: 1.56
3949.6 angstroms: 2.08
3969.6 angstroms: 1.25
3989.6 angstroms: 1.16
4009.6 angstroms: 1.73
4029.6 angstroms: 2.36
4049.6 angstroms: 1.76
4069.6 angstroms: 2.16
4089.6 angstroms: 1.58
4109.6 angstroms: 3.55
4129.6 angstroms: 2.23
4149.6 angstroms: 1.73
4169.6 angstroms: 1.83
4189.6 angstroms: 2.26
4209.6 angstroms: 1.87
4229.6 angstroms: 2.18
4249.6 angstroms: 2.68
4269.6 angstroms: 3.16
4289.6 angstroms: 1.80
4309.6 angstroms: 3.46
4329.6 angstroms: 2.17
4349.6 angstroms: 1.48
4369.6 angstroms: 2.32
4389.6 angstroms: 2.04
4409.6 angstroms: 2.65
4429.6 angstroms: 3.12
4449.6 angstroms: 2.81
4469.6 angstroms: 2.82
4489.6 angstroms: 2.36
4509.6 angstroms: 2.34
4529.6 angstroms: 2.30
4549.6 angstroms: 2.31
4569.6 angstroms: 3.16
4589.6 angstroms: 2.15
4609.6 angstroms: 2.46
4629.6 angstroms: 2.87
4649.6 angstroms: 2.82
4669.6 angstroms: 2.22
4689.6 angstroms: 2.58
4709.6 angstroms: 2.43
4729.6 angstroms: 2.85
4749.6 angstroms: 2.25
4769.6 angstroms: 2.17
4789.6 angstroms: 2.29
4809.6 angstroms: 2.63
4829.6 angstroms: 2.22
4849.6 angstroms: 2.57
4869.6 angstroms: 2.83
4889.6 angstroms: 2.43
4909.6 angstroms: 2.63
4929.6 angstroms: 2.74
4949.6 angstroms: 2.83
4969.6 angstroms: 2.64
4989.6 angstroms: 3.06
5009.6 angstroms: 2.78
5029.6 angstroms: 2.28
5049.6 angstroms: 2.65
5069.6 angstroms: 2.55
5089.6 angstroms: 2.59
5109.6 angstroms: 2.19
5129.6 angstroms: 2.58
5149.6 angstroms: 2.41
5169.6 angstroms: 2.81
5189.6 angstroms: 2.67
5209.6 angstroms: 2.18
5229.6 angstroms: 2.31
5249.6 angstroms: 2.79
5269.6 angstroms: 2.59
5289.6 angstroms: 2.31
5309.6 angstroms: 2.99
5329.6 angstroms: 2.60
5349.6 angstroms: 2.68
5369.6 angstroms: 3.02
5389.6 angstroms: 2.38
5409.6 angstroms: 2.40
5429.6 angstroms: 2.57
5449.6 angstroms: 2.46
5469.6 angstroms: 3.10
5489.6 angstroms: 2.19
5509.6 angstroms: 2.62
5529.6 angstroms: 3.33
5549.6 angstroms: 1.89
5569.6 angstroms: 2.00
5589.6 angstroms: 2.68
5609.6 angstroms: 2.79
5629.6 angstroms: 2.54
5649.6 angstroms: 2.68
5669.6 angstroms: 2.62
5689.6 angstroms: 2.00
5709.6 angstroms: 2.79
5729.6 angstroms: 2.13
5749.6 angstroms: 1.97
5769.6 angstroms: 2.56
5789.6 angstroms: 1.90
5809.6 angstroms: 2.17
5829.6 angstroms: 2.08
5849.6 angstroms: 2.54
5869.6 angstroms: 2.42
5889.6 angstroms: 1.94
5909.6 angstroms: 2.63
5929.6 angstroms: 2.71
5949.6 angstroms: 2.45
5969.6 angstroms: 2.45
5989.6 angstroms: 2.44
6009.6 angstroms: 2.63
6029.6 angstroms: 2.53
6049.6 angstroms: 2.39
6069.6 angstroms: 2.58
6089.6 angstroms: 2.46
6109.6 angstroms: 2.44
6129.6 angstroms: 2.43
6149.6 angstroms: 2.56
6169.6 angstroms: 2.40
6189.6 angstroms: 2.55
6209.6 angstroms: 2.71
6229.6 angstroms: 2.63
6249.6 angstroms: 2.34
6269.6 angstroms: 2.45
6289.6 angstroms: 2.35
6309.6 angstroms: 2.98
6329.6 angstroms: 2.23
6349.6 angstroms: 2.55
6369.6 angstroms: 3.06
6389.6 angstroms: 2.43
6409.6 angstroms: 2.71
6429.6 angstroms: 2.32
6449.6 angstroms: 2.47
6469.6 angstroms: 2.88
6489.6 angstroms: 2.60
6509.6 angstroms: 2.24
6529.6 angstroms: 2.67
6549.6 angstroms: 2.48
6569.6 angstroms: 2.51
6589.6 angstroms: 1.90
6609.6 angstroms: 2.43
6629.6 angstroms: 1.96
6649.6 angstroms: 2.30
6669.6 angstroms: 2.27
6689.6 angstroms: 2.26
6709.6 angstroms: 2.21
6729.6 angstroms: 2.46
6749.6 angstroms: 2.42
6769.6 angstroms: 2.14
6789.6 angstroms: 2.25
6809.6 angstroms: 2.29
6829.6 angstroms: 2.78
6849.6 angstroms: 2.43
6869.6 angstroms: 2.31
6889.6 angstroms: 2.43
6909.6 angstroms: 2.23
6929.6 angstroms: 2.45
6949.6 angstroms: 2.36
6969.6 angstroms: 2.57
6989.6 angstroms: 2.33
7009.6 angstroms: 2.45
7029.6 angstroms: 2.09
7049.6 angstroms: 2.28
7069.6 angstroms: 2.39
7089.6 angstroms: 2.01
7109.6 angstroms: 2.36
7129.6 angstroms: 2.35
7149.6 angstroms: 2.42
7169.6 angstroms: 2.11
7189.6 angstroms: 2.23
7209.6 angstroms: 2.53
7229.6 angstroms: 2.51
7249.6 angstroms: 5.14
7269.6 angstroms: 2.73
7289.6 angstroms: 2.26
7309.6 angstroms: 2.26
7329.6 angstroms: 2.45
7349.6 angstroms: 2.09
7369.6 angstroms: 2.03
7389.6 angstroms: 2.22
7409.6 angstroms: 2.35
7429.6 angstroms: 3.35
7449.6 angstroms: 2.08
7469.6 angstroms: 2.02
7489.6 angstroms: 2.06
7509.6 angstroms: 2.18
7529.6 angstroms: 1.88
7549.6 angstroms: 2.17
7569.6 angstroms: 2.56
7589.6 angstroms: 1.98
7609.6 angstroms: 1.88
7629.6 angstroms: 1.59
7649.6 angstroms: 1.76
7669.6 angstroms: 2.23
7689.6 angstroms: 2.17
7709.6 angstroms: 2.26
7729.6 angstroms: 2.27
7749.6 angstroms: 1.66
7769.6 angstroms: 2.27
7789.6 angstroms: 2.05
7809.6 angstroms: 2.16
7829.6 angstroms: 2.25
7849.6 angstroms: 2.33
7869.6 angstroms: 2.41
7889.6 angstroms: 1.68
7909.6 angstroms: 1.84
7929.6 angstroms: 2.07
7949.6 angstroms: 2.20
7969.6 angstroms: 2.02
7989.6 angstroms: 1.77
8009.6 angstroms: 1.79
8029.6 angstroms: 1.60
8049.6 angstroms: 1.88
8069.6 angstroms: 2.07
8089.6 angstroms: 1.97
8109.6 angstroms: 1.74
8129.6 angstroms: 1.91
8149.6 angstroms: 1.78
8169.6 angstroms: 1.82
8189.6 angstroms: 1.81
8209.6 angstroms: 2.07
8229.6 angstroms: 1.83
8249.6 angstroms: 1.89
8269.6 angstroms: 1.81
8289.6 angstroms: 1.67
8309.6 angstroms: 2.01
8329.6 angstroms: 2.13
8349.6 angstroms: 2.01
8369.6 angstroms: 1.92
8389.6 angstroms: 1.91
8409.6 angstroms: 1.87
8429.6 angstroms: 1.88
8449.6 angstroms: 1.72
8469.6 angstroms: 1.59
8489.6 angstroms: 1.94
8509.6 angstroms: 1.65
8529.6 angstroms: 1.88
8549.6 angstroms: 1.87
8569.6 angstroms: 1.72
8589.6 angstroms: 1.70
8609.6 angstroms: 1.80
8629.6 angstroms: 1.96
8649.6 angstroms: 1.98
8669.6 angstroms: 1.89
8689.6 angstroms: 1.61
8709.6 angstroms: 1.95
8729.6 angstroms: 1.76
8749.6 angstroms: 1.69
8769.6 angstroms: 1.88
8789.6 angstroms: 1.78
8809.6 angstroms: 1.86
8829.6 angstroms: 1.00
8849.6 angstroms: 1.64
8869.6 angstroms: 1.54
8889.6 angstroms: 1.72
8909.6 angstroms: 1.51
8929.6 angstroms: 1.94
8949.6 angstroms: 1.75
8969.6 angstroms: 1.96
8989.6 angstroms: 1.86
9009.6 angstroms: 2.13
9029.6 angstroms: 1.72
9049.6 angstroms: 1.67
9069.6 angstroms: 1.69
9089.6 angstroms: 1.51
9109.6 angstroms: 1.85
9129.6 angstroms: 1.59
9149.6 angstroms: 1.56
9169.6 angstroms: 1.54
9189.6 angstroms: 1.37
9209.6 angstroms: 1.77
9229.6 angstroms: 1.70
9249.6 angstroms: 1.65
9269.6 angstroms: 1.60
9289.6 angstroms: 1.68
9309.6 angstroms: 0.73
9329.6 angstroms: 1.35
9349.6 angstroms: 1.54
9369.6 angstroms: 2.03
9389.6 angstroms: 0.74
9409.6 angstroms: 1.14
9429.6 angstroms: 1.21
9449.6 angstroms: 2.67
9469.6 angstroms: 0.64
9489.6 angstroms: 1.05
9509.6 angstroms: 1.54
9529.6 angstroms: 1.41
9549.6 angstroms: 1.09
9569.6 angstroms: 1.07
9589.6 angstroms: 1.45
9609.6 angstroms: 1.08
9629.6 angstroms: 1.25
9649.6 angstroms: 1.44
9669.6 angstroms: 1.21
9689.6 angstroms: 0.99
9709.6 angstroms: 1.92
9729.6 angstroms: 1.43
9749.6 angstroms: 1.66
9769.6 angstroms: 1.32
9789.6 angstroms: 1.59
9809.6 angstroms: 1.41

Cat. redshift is 0.105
